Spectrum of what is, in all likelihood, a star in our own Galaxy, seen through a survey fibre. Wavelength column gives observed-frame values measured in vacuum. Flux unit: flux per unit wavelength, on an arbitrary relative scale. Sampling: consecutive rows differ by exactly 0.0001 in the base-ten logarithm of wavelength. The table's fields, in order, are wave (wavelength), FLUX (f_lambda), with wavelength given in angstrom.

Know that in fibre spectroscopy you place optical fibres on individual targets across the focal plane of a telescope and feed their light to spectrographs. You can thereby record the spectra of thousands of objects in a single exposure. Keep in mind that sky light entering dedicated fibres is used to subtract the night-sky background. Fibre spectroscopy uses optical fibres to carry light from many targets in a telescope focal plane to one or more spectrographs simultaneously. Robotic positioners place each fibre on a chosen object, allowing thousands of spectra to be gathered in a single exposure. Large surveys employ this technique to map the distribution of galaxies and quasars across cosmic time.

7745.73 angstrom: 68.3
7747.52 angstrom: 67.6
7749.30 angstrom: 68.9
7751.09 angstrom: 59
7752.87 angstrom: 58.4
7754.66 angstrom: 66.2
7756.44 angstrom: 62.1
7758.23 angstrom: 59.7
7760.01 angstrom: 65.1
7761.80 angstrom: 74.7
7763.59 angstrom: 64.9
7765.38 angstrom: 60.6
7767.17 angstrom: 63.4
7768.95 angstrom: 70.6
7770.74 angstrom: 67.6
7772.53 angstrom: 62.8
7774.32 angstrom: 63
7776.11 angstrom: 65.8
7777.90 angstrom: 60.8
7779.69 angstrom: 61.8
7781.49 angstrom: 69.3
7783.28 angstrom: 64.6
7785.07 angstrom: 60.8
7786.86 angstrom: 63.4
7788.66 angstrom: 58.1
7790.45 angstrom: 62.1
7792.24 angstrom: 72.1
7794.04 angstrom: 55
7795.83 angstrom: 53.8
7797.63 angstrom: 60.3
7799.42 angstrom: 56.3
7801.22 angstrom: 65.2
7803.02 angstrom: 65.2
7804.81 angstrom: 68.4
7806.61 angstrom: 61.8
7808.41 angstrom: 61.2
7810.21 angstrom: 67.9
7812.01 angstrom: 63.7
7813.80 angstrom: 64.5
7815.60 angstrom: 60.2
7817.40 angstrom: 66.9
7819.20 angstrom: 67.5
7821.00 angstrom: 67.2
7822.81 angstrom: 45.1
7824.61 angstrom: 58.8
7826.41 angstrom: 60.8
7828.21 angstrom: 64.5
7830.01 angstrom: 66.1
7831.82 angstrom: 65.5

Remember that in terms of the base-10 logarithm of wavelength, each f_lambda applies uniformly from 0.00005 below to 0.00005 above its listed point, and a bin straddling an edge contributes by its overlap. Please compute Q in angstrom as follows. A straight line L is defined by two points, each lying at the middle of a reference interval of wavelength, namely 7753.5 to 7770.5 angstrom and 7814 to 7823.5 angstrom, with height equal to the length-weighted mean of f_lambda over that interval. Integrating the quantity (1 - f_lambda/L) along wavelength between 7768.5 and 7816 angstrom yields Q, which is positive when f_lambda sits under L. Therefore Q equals 0.2 angstrom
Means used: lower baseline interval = 65.2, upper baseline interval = 61.9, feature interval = 63.2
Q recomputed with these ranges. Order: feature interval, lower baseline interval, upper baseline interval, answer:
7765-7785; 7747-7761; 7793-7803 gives -1.08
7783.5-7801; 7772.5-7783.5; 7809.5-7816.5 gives 0.95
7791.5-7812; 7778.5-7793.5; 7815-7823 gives 0.27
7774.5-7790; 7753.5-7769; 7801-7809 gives 0.38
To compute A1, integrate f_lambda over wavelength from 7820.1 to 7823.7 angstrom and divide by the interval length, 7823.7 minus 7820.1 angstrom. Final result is 56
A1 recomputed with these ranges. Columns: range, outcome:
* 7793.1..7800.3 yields 56.4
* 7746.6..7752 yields 65.1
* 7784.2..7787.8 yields 62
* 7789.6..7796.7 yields 60.8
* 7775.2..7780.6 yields 62.7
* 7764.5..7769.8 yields 64.9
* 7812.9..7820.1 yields 64.9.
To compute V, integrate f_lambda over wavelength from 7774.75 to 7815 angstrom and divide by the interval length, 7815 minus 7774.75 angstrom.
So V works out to 62.8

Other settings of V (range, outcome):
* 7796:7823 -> 63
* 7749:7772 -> 64.6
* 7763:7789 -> 63.9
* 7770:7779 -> 63.9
